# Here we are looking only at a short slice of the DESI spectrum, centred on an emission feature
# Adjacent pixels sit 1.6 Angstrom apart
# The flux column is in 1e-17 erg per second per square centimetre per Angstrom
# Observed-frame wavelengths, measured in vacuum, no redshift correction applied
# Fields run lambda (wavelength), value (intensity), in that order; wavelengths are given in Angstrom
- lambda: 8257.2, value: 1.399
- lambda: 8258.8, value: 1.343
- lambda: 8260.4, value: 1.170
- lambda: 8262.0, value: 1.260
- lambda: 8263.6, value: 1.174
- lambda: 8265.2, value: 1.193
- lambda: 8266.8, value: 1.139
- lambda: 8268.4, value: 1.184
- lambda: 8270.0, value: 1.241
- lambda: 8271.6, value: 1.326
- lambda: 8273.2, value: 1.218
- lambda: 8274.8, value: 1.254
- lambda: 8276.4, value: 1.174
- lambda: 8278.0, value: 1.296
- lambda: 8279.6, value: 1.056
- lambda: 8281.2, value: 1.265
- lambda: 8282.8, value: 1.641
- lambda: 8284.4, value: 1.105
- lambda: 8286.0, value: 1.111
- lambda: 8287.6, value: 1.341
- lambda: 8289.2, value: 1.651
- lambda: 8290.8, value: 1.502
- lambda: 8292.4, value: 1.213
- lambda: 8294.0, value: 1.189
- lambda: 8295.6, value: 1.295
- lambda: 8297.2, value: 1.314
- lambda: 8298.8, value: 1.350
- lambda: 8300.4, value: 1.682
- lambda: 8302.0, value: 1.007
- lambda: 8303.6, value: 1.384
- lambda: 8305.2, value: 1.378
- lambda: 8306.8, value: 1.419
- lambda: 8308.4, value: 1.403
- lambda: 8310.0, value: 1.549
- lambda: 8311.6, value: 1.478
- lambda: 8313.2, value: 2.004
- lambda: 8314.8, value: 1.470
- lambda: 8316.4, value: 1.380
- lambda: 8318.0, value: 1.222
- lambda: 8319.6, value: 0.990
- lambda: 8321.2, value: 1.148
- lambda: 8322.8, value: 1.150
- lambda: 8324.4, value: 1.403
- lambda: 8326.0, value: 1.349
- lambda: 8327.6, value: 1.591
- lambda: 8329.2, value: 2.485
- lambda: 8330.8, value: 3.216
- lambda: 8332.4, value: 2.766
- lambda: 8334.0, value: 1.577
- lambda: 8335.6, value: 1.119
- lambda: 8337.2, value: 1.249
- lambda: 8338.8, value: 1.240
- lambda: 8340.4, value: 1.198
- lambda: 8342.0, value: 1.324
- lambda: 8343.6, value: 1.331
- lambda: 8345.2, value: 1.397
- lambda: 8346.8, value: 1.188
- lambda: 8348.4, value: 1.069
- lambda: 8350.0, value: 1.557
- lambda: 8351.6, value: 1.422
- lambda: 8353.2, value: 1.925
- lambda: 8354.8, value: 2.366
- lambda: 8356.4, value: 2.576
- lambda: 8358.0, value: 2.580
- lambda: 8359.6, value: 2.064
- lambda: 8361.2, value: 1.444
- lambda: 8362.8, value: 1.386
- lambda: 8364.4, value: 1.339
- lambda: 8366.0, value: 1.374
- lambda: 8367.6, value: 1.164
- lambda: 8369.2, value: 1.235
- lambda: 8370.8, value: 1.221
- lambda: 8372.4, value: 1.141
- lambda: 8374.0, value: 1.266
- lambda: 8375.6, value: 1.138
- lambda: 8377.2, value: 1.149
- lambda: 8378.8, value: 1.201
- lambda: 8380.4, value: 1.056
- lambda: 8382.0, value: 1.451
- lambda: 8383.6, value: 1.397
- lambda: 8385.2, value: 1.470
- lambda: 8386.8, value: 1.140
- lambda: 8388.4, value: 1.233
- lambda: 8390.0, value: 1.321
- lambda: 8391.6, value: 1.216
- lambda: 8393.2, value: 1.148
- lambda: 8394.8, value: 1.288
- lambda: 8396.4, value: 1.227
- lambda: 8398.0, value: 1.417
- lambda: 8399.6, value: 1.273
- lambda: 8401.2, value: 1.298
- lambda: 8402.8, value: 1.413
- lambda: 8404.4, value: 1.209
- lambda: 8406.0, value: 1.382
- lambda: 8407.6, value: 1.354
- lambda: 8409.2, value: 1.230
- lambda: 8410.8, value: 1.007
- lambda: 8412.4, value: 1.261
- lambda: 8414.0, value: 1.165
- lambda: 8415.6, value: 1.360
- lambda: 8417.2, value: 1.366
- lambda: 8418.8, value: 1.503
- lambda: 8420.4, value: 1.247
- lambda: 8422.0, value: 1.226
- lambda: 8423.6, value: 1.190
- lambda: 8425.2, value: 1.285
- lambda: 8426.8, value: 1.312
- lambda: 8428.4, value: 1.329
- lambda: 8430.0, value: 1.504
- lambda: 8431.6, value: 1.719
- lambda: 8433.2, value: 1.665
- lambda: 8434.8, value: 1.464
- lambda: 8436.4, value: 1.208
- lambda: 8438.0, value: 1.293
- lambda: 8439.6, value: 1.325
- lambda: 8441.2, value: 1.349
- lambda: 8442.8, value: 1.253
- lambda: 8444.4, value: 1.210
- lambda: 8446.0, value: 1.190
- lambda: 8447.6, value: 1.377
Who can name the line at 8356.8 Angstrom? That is [N II]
